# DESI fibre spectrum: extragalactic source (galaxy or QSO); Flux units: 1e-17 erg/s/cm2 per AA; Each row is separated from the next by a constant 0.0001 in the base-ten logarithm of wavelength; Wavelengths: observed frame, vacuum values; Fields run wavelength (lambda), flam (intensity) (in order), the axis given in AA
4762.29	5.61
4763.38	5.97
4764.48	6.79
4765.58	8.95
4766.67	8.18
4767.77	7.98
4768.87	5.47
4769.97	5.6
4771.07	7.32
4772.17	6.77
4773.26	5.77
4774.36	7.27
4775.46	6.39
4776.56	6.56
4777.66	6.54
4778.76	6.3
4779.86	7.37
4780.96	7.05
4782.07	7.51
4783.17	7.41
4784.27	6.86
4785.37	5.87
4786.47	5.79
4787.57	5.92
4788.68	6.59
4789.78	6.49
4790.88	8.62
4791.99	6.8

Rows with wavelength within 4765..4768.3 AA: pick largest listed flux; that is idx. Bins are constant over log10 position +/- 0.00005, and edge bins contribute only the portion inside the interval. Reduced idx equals 8.95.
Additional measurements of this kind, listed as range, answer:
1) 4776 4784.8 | 7.51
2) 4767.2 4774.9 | 7.98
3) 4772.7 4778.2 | 7.27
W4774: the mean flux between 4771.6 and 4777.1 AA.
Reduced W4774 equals 6.56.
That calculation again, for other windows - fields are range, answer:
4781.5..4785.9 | 6.91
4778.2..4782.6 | 7.04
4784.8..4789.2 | 6.04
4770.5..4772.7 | 7.03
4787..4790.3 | 6.32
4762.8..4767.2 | 7.47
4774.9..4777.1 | 6.48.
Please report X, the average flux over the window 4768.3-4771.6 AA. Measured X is 6.12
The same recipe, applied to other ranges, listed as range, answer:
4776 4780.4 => 6.69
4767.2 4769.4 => 6.73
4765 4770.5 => 7.24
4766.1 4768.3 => 8.11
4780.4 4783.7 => 7.31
